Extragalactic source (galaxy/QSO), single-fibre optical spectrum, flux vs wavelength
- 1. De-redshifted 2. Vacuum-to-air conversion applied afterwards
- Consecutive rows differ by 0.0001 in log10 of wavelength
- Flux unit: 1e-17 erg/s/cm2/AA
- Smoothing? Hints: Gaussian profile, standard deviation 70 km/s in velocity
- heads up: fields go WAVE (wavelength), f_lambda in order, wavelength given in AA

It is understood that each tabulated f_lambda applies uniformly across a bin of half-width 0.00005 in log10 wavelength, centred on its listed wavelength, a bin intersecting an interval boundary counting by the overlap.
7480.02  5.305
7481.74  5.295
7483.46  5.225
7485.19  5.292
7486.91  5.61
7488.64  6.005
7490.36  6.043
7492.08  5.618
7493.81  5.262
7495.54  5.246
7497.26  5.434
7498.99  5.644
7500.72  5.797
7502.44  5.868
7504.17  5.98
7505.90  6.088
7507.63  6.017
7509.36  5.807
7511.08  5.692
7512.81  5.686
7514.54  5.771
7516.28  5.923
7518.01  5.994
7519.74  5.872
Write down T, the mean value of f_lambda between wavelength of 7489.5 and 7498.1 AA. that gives 5.52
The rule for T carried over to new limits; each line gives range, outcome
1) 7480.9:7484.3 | 5.26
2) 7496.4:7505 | 5.74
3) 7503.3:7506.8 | 6.02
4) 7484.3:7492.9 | 5.71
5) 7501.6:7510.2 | 5.95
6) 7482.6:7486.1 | 5.26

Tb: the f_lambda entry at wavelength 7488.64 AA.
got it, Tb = 6.005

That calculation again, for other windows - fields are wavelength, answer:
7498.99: 5.644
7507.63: 6.017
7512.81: 5.686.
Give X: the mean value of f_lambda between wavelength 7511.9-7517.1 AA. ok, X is 5.78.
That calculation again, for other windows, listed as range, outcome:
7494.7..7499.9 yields 5.44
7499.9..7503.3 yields 5.85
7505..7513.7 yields 5.86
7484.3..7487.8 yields 5.44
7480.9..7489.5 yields 5.48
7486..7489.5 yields 5.8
